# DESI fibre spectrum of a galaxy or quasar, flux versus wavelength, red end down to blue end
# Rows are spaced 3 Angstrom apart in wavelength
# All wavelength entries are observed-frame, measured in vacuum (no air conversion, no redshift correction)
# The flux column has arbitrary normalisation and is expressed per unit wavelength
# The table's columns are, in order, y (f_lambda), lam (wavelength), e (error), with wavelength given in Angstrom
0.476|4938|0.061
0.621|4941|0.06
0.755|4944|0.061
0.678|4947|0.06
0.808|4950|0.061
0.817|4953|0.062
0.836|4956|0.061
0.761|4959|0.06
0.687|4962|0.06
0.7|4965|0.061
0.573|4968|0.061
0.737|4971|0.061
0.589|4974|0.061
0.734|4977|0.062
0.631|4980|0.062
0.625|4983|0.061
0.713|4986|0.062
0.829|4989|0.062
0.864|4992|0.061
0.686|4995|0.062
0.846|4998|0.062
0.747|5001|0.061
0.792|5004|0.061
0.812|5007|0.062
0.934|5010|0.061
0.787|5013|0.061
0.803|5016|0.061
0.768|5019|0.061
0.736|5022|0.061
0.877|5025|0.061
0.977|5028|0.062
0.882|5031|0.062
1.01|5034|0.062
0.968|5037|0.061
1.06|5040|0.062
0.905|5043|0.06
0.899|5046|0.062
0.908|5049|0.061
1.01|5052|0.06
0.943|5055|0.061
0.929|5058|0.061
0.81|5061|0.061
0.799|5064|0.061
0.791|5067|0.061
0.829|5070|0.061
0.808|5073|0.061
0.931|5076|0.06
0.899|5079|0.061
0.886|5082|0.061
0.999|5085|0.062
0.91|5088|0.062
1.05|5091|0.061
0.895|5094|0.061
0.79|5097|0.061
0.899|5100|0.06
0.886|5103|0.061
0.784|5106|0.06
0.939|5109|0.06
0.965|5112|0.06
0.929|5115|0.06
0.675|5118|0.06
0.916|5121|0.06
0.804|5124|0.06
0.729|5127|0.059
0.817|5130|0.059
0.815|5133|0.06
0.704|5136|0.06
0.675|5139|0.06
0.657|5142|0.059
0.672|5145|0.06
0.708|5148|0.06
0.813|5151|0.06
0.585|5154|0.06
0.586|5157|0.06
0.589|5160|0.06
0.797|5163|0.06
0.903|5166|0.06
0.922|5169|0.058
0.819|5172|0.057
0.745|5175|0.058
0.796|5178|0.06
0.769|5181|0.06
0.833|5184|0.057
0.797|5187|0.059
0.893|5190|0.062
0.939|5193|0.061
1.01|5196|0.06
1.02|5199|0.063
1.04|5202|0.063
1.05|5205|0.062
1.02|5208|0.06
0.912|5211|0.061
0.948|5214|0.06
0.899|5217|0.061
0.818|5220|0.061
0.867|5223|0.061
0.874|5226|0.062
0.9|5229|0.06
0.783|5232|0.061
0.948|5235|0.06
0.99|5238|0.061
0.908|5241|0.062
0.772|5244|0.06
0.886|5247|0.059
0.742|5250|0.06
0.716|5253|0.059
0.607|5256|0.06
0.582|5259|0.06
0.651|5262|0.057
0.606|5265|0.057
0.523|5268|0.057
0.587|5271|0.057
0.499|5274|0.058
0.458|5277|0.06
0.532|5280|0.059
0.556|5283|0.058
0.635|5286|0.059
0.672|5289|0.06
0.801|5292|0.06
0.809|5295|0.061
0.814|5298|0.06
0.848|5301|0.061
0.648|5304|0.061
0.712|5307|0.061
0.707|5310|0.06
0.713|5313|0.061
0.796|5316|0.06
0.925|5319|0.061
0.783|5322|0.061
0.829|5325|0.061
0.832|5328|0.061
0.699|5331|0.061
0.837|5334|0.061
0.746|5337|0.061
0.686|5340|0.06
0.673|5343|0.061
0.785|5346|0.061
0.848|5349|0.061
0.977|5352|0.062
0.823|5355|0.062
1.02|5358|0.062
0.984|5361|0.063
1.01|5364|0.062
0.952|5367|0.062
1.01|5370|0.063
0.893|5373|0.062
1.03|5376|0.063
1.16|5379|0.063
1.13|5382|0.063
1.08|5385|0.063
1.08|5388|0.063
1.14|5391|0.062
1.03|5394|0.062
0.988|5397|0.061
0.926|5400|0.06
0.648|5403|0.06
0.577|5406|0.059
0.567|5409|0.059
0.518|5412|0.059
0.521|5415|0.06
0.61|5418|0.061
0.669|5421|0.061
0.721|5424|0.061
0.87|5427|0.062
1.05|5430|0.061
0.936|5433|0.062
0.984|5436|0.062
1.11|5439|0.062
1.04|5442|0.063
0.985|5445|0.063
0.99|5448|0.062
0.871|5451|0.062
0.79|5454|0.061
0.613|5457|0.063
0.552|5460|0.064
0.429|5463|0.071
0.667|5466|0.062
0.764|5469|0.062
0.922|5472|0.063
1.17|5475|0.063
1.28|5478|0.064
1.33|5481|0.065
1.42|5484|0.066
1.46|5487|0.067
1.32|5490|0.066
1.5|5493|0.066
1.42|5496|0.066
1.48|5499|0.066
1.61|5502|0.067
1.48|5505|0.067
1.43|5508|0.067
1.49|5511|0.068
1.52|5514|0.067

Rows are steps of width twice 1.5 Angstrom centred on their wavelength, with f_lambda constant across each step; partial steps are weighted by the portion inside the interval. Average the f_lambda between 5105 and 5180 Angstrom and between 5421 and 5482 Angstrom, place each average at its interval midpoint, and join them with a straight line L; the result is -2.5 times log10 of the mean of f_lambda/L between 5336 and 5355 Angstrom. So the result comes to 0.08 mag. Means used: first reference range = 0.774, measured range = 0.79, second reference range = 0.894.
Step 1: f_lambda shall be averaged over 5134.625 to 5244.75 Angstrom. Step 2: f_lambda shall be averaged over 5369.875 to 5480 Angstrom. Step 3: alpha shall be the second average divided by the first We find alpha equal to 1.04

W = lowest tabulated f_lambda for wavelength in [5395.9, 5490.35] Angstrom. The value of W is 0.429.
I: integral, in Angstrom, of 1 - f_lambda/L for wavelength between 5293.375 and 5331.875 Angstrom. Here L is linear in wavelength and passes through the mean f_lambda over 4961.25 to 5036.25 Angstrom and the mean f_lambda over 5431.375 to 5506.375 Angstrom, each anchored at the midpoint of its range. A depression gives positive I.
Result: 7.9 Angstrom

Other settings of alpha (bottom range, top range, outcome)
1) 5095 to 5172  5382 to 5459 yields 1.09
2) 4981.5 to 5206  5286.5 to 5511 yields 1.11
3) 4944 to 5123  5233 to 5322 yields 0.86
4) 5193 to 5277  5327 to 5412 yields 1.09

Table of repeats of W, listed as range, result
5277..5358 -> 0.458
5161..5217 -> 0.745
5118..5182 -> 0.585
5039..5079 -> 0.791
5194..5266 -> 0.582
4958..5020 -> 0.573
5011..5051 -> 0.736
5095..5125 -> 0.675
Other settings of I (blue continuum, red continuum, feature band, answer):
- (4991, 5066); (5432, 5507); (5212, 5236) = 2.2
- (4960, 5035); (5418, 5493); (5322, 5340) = 2.6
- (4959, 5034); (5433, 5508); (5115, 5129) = 0.9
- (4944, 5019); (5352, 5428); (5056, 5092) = -4.9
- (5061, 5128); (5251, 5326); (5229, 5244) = -3.3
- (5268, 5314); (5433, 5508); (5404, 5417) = 5.4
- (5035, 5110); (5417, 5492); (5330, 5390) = 0.8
